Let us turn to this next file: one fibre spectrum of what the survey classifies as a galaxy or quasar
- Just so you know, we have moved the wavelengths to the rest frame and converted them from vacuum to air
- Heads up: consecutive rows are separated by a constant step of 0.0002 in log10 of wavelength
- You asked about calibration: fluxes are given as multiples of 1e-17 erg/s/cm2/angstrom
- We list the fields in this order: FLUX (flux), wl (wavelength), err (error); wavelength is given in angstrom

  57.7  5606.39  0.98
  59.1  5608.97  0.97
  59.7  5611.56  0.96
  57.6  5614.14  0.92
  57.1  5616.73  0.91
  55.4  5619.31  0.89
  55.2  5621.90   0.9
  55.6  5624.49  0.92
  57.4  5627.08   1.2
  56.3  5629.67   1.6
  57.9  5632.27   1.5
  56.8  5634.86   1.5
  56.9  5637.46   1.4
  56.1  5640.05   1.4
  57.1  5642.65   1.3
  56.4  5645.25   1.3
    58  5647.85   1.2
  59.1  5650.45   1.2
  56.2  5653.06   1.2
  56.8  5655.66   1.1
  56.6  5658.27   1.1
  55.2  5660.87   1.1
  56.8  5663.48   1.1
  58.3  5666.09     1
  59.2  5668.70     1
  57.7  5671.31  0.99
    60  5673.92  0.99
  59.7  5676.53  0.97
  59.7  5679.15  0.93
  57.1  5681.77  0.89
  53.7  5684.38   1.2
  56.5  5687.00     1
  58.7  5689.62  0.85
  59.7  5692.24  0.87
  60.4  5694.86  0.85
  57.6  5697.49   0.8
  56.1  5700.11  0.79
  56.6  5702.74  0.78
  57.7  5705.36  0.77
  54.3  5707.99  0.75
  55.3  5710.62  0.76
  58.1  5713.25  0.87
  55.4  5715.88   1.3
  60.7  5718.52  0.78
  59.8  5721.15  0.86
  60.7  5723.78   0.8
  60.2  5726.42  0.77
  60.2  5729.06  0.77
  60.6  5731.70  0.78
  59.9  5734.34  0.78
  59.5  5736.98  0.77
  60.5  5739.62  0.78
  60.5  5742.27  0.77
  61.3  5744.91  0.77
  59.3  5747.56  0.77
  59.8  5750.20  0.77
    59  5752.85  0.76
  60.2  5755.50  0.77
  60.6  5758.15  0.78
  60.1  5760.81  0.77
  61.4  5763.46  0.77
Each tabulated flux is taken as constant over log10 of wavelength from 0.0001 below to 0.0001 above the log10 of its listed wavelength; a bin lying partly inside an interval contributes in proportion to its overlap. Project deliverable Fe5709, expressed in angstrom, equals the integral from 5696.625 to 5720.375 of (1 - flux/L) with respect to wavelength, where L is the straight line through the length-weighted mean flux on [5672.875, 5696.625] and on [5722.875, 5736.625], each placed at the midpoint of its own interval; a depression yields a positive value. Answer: 0.97 angstrom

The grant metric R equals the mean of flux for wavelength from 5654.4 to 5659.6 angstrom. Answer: 56.7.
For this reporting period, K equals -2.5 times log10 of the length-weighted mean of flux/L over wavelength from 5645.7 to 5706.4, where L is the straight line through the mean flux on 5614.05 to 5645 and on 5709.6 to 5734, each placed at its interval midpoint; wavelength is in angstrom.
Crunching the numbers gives 0.00 mag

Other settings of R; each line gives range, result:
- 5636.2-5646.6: 56.7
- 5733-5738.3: 59.7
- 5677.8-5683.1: 58.4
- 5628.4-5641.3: 56.8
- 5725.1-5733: 60.3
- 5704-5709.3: 56.1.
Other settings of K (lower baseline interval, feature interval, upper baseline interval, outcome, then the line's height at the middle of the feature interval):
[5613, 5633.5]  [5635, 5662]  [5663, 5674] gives 0.01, 57.6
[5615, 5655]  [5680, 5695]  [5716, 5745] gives 0.02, 58.6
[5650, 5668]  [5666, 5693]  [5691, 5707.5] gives -0.01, 57.4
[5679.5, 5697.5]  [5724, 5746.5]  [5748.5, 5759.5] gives -0.02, 59.3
